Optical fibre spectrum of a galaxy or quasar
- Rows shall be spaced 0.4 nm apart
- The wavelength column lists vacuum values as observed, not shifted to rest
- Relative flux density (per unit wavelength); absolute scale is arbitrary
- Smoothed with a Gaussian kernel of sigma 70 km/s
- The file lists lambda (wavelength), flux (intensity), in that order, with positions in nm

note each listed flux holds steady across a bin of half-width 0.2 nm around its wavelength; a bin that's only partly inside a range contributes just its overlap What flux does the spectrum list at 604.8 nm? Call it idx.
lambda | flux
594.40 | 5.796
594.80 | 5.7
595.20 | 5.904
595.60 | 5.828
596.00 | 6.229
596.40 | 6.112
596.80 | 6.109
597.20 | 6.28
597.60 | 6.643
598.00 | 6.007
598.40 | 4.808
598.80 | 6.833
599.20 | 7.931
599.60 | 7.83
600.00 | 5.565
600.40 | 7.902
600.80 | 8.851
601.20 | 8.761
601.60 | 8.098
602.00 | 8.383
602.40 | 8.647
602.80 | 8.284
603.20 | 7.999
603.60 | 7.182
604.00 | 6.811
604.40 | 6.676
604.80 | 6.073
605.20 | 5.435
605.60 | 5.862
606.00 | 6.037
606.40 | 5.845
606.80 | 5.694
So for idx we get 6.073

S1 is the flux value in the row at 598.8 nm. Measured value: 6.833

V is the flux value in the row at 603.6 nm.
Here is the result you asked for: 7.182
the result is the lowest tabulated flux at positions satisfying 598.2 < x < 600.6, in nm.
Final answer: 4.808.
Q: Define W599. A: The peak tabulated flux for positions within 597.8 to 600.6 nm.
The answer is 7.931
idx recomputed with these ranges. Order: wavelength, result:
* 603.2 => 7.999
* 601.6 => 8.098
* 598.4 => 4.808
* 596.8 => 6.109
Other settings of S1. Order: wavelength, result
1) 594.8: 5.7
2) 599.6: 7.83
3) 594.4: 5.796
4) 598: 6.007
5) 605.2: 5.435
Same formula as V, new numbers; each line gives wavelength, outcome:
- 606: 6.037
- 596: 6.229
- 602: 8.383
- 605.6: 5.862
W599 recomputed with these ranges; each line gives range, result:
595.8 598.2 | 6.643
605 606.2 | 6.037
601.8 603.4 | 8.647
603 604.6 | 7.999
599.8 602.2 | 8.851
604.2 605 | 6.676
